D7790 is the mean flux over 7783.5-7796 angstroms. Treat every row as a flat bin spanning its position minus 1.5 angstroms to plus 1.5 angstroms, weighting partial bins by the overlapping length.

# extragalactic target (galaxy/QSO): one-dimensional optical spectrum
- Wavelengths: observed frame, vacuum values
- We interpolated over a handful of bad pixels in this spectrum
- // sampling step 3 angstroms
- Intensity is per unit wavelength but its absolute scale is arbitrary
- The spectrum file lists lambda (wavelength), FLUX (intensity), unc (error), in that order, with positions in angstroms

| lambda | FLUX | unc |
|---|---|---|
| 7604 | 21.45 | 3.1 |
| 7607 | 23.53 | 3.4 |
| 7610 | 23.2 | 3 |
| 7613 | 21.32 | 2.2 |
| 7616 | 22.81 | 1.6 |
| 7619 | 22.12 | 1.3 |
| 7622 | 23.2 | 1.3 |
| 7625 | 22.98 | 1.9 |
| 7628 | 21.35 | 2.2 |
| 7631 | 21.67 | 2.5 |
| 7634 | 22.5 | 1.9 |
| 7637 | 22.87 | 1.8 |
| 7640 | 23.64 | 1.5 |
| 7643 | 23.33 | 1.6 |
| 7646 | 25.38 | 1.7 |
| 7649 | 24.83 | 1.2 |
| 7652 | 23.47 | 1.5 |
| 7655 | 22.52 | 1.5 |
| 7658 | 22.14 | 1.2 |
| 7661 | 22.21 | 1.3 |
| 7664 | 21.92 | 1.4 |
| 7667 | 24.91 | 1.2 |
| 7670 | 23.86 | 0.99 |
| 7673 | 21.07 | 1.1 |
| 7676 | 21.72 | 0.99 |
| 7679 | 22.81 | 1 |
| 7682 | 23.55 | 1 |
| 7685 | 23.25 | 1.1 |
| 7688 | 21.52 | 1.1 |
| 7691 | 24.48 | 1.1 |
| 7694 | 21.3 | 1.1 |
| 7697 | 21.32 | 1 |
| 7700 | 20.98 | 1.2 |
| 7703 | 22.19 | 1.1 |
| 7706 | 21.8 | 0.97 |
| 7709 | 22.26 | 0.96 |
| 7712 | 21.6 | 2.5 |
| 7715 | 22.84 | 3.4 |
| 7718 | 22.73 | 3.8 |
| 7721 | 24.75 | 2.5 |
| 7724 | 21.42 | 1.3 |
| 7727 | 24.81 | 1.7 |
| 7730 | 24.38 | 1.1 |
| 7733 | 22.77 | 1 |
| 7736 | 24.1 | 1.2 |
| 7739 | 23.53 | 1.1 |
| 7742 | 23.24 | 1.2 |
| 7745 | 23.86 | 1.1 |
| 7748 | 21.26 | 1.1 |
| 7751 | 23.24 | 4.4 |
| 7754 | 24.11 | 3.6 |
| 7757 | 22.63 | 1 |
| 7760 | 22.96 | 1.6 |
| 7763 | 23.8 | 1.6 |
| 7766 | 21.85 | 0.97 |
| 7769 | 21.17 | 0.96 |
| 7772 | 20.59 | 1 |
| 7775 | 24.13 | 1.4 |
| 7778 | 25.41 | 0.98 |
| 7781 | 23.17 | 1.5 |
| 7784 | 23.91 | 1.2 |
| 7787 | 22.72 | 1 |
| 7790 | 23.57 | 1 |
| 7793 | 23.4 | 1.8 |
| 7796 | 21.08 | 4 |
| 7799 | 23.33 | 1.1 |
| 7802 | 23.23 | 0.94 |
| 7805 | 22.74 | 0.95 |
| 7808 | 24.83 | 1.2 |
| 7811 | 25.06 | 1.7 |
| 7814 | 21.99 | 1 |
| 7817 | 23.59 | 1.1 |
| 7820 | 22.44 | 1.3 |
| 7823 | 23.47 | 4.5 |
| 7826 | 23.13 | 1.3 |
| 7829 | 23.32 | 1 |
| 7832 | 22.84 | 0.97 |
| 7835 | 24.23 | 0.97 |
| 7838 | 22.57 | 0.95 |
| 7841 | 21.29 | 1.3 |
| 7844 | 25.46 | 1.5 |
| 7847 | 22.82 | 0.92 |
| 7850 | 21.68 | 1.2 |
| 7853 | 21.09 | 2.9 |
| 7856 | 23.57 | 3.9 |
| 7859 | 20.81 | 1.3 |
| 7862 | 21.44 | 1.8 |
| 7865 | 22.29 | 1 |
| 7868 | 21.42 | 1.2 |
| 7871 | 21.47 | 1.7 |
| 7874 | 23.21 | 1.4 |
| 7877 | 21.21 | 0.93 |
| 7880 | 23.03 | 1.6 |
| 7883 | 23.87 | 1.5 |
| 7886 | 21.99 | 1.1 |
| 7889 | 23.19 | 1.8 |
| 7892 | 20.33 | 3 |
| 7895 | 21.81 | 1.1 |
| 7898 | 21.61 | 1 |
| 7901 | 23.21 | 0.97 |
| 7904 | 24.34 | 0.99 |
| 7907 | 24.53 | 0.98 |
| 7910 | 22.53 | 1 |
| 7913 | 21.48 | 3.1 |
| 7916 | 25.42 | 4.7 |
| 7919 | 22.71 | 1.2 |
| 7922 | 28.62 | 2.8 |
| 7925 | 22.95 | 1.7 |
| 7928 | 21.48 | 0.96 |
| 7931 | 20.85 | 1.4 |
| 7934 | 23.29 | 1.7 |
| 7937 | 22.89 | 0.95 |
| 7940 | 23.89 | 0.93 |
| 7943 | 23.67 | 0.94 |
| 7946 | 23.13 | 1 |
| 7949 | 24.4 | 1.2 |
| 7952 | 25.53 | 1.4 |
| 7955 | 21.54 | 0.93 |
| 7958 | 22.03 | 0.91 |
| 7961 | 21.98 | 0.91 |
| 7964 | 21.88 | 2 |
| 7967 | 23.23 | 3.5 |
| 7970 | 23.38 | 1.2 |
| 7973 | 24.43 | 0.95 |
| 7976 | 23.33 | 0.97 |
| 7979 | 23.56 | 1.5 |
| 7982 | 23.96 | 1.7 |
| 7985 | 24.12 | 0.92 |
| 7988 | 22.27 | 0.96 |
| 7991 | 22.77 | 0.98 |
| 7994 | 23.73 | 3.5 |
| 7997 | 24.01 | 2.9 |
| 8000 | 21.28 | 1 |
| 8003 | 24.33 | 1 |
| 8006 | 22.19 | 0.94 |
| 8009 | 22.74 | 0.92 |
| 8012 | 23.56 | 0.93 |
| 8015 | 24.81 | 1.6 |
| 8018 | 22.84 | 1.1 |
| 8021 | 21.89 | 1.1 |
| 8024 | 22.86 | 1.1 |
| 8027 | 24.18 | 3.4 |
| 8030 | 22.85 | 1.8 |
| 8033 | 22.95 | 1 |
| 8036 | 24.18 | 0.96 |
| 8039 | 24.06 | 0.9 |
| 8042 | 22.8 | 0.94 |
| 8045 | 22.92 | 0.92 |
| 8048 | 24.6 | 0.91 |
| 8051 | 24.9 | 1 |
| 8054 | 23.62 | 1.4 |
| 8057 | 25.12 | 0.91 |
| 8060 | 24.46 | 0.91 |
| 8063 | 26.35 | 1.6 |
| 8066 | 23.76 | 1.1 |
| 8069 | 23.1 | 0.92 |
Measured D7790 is 23.1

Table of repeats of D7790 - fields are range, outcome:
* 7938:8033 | 23.2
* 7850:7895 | 22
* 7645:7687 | 23.1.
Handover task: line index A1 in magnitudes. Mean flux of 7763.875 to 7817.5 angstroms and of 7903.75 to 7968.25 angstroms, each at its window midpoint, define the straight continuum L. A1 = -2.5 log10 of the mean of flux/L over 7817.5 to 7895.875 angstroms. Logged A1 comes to 0.033 mag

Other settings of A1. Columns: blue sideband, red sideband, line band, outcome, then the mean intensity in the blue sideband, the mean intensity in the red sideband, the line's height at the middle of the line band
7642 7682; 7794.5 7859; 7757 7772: 0.04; 23.1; 23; 23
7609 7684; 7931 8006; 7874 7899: 0.04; 22.9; 23.2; 23.1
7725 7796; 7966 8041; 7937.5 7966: 0.01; 23.2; 23.3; 23.3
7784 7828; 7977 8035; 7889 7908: 0.03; 23.2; 23.2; 23.2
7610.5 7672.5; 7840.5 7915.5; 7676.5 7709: 0.03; 22.9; 22.4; 22.8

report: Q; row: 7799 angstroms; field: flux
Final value 23.33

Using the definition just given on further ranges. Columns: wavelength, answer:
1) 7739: 23.53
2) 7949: 24.4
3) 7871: 21.47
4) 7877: 21.21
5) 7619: 22.12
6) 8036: 24.18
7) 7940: 23.89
